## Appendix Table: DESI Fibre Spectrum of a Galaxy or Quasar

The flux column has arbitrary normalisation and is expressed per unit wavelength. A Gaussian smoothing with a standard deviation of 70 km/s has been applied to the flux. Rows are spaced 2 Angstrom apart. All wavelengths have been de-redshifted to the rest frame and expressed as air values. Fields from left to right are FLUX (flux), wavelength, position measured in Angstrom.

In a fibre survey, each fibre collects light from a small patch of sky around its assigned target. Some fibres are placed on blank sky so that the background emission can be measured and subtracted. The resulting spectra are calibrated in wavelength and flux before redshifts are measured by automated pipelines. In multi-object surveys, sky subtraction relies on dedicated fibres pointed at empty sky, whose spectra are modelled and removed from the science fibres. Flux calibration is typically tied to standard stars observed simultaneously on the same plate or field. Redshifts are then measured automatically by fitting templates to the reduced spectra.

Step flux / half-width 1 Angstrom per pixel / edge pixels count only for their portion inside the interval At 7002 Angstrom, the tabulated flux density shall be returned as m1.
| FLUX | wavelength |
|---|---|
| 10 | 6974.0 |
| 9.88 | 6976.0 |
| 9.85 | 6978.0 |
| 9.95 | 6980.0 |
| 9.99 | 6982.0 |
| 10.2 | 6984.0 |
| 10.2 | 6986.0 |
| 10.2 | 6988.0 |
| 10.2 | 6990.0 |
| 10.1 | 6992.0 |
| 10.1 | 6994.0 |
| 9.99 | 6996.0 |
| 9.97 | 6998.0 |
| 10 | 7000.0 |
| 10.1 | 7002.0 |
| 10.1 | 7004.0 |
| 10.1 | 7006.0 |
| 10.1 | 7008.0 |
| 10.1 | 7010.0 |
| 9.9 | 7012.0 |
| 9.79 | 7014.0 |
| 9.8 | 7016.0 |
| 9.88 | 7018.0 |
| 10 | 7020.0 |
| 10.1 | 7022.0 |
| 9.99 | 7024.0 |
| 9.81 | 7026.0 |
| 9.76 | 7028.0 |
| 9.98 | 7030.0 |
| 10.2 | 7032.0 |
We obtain 10.1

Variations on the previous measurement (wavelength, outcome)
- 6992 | 10.1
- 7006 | 10.1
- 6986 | 10.2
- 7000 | 10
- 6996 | 9.99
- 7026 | 9.81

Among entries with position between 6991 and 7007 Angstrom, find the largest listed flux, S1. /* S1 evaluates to 10.1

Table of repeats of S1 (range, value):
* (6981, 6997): 10.2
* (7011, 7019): 9.9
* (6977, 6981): 9.95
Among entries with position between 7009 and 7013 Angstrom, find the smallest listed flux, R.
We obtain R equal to 9.9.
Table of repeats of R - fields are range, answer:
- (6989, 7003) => 9.97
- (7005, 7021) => 9.79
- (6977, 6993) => 9.85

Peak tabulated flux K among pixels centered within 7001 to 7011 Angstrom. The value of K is 10.1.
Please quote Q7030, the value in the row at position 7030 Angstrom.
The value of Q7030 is 9.98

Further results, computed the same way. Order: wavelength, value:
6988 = 10.2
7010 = 10.1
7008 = 10.1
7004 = 10.1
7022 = 10.1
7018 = 9.88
